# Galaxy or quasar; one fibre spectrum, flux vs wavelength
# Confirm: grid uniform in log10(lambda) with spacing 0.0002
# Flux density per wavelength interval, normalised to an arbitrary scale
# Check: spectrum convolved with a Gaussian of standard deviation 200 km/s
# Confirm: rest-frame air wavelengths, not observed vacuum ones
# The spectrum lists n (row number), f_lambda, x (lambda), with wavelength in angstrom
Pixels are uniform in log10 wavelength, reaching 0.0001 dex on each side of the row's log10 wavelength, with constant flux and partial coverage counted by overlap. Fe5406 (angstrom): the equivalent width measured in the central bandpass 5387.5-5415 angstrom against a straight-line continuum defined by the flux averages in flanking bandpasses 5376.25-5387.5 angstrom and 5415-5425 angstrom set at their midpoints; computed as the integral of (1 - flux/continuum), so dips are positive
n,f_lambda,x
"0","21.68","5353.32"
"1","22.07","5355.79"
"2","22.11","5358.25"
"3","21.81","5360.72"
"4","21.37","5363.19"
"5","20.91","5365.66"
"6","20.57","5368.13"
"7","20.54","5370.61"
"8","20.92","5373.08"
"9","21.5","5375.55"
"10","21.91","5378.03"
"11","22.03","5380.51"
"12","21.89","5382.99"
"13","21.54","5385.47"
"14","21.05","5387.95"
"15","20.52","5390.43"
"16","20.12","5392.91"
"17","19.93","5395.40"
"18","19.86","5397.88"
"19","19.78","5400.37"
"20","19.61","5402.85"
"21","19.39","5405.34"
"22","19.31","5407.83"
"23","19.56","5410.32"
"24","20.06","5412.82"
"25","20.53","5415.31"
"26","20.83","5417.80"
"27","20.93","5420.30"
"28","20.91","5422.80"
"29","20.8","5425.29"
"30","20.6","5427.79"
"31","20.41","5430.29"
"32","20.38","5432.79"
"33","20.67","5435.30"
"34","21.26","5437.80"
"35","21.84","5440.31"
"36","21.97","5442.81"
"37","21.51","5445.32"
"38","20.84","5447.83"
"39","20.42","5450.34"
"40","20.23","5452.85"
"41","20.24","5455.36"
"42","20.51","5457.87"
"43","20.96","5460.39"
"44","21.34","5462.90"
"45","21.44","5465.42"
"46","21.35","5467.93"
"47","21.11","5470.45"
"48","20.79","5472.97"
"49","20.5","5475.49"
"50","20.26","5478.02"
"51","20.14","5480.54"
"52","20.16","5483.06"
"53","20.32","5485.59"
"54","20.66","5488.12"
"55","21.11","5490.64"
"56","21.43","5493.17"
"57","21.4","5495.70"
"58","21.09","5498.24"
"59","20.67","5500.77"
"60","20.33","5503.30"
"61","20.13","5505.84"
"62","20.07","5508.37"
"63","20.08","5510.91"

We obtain 1.78 angstrom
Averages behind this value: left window 21.8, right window 20.8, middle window 19.9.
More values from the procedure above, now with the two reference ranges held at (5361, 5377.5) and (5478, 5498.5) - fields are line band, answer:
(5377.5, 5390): -0.3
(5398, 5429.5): 1.1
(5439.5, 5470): -0.3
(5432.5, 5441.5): -0.1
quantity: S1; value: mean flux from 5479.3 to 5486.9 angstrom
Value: 20.2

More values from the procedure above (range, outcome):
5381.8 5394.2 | 21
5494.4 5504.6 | 20.9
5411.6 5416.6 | 20.3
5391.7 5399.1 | 20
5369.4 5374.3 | 20.7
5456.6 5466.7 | 21.1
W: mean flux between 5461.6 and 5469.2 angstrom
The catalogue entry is 21.4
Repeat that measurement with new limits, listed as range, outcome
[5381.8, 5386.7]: 21.7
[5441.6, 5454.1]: 21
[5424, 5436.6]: 20.6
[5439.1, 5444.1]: 21.9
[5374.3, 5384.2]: 21.8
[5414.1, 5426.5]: 20.8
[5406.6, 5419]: 20.1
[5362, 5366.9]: 21.1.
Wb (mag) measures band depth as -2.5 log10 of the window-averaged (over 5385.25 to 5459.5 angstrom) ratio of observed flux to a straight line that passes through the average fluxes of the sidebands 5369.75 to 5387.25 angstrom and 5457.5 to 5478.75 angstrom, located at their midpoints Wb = 0.04 mag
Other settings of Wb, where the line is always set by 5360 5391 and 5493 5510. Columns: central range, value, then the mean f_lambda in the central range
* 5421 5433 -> 0.02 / 20.7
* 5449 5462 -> 0.02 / 20.5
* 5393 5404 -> 0.07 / 19.8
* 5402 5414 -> 0.08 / 19.6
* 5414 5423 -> 0.01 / 20.8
